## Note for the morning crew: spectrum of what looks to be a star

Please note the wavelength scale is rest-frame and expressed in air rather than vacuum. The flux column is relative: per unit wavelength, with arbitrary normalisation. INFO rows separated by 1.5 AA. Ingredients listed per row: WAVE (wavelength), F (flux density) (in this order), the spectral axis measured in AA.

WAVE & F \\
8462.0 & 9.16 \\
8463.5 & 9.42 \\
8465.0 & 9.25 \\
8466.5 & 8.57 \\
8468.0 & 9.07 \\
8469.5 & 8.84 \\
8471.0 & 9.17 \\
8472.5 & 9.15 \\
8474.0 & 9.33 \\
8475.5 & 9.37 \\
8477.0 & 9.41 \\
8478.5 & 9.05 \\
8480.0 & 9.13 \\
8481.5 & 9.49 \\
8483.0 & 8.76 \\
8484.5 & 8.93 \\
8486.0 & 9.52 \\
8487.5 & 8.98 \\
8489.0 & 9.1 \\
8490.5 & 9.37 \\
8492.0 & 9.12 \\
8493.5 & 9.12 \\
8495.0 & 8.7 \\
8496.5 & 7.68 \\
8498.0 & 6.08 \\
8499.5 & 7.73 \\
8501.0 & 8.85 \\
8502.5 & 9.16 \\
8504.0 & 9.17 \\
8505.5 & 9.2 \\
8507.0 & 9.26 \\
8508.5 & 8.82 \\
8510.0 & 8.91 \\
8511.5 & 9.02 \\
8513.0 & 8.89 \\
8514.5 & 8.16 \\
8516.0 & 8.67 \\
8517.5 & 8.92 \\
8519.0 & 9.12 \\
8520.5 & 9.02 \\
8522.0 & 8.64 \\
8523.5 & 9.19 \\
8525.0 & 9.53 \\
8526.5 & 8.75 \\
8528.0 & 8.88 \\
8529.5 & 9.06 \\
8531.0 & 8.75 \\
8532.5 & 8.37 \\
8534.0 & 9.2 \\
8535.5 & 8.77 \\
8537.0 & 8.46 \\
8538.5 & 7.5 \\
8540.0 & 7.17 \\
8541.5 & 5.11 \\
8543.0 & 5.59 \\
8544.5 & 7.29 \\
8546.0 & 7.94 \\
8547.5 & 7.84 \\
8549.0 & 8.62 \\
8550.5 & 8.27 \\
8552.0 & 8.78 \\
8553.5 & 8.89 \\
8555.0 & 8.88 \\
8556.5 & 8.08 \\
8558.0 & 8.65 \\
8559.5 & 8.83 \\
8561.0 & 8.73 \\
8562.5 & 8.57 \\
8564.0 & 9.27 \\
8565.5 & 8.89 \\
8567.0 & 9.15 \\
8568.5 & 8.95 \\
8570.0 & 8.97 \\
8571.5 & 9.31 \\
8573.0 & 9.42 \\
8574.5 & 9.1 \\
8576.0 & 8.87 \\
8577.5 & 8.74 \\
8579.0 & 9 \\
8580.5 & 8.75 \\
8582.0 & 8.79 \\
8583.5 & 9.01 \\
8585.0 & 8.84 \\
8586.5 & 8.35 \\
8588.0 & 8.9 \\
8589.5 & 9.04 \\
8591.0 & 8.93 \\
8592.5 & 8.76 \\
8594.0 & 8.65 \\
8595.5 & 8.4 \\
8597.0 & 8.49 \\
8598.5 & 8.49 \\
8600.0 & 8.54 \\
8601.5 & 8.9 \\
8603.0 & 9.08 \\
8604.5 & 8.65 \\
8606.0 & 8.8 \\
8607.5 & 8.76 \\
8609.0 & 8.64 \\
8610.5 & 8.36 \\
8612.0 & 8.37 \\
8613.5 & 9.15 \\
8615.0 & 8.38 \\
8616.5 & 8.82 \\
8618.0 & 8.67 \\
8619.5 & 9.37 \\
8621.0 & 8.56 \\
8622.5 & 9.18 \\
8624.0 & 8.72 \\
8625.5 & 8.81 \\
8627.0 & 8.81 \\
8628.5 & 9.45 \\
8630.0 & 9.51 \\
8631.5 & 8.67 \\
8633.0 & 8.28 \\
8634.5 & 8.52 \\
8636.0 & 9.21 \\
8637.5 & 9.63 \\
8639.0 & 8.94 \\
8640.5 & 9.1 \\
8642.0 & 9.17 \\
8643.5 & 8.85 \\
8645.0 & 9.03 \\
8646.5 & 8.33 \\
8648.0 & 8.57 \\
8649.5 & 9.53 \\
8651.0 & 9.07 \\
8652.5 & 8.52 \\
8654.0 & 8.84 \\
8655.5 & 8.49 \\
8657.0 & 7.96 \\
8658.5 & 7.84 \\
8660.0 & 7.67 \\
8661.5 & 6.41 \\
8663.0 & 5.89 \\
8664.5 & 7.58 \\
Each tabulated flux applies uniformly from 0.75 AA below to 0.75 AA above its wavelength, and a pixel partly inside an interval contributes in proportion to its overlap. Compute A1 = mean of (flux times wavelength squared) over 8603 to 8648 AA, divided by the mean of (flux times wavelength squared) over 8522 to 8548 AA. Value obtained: 1.12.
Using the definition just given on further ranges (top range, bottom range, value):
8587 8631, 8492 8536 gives 1.03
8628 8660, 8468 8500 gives 1.03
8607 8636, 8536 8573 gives 1.08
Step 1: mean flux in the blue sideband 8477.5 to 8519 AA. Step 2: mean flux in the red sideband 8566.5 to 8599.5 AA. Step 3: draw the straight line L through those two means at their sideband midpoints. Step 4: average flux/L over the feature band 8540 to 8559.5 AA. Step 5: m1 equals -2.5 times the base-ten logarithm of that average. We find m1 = 0.13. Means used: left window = 8.82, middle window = 7.84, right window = 8.85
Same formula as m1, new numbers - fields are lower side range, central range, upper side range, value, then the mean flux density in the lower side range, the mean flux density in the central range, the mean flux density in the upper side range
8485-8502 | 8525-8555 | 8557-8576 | 0.09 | 8.58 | 8.12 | 8.97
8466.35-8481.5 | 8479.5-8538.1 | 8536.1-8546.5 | -0.11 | 9.15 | 8.82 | 7.01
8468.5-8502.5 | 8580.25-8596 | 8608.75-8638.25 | 0.01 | 8.87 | 8.77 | 8.86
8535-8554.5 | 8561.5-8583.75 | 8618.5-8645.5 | -0.11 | 7.71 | 8.98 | 8.99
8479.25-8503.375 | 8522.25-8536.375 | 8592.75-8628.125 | -0.02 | 8.73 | 8.93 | 8.73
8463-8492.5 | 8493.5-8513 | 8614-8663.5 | 0.06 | 9.15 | 8.58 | 8.65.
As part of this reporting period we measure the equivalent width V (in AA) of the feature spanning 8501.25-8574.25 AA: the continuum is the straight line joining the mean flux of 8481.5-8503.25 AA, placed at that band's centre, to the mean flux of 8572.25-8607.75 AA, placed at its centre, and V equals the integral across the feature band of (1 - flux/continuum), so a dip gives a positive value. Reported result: 1.1 AA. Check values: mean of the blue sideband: 8.68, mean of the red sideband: 8.8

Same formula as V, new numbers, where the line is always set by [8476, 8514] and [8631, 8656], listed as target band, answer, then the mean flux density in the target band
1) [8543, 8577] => 0.91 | 8.63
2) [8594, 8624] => 0.52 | 8.71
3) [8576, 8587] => 0.08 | 8.8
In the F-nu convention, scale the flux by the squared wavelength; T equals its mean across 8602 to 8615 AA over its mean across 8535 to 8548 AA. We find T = 1.2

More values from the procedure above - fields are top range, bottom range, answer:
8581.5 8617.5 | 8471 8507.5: 1.00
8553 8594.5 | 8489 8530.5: 1.02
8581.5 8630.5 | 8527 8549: 1.13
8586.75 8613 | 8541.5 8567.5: 1.06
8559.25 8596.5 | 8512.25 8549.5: 1.08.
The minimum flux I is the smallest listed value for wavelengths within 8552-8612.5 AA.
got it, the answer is 8.08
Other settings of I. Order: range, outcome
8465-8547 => 5.11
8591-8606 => 8.4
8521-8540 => 7.17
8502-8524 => 8.16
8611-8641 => 8.28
